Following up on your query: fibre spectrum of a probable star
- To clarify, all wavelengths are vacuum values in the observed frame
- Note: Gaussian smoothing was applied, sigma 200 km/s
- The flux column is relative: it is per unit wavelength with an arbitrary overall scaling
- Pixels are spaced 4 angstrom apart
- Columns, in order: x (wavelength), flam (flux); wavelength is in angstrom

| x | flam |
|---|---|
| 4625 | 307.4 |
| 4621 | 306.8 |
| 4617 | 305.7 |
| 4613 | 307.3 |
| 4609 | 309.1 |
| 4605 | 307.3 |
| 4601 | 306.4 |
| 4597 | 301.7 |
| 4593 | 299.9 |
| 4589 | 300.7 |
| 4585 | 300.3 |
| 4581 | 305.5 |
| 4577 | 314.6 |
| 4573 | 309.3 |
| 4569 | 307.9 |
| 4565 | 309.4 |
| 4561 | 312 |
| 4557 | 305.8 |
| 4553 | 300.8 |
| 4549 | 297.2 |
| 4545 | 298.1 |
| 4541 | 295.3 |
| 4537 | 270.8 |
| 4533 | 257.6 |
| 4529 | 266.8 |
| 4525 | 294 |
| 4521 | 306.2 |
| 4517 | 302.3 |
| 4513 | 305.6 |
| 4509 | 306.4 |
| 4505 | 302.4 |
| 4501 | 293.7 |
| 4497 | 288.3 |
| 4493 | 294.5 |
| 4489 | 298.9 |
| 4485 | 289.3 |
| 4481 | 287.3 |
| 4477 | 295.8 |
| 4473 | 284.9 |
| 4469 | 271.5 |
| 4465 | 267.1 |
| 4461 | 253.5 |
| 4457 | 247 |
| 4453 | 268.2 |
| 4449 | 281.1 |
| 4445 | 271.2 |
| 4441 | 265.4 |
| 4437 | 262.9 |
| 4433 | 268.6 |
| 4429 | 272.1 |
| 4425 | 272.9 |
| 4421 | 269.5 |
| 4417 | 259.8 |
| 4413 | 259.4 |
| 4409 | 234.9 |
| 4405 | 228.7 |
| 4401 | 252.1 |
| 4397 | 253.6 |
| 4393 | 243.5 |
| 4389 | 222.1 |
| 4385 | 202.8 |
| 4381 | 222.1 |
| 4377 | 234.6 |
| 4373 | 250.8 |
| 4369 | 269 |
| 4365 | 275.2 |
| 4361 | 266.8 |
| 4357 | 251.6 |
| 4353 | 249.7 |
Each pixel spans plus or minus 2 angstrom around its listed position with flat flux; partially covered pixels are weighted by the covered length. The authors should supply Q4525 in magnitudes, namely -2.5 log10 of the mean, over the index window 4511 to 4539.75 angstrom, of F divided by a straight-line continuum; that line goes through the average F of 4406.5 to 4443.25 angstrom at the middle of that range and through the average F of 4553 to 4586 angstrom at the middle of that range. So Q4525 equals 0.03 mag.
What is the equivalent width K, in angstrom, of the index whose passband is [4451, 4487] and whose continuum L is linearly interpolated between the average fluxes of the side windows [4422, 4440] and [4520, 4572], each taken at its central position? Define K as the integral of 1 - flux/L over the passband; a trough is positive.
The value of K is 0.5 angstrom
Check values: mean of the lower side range 269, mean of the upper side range 294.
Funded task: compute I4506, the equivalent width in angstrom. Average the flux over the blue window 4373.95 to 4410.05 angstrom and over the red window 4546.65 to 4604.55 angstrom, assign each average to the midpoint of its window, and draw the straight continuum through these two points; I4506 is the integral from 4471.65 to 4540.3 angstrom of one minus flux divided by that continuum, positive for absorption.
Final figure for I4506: -3.3 angstrom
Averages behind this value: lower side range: 233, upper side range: 305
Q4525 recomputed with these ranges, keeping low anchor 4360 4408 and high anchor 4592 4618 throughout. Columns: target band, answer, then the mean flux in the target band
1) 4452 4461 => 0.03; 256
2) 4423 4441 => -0.05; 269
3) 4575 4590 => -0.02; 306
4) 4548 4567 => -0.05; 305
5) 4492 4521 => -0.08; 300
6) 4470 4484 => -0.07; 288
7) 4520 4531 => -0.02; 287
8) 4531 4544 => 0.04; 276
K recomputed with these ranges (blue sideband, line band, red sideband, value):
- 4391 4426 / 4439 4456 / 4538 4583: -0.3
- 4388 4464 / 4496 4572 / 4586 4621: -2.6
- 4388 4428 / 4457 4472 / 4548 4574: 0.5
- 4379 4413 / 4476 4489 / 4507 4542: -1.0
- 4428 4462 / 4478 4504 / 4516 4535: -1.5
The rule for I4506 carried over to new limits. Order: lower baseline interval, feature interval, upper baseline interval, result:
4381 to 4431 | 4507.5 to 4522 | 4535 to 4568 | -1.0 angstrom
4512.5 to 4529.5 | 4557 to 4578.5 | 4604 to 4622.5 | -0.6 angstrom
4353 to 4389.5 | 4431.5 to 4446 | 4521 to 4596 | -0.2 angstrom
